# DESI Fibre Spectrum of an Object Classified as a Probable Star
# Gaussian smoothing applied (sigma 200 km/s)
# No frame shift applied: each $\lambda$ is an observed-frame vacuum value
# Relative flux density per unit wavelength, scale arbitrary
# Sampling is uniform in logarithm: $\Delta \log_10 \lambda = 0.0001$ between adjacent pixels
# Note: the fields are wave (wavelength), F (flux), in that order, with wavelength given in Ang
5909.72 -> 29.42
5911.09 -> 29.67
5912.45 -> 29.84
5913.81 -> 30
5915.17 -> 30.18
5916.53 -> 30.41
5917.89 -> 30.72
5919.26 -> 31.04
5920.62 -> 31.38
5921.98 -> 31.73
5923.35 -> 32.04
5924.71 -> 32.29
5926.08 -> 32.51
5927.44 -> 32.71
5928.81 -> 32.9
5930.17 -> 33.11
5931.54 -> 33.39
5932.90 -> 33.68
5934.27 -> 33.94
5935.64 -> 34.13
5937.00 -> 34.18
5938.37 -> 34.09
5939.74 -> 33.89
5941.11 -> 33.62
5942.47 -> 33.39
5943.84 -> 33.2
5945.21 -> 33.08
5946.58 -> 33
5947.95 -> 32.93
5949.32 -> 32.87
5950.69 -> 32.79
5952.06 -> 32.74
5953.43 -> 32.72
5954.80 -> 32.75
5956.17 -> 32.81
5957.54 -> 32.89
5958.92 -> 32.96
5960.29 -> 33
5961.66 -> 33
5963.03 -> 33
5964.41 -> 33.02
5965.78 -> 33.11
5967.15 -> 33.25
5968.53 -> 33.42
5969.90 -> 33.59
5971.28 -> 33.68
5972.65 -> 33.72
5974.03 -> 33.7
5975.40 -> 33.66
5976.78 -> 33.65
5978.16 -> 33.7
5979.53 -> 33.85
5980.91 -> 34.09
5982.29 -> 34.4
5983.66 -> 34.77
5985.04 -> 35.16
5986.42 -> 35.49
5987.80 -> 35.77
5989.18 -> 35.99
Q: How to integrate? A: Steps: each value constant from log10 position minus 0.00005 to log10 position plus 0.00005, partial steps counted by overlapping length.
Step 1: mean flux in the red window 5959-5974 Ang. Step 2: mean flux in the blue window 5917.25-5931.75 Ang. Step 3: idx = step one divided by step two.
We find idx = 1.04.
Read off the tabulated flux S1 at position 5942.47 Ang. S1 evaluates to 33.39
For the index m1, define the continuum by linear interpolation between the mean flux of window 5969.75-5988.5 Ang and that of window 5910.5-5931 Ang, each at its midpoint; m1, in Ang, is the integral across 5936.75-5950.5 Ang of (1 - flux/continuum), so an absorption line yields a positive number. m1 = -0.4 Ang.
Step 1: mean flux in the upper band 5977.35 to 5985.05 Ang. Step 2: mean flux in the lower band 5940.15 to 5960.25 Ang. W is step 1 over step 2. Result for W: 1.0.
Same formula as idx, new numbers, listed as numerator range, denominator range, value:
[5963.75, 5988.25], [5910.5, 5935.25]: 1.07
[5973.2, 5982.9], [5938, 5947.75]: 1.01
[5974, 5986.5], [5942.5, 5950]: 1.04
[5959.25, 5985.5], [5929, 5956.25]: 1.01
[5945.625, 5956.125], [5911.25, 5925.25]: 1.06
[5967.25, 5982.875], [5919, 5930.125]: 1.05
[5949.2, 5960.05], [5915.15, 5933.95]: 1.02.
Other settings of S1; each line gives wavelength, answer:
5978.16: 33.7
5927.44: 32.71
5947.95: 32.93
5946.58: 33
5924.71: 32.29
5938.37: 34.09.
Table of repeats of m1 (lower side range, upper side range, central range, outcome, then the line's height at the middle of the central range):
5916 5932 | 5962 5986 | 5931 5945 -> -0.5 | 32.5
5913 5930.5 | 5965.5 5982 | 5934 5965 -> -0.5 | 32.7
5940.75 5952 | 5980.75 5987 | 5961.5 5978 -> 0.4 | 34.2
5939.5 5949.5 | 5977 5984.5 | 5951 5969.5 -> 0.4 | 33.6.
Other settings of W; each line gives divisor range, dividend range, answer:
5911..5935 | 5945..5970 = 1.04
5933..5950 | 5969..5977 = 1.00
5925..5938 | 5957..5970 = 0.99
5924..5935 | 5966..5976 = 1.02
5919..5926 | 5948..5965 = 1.03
